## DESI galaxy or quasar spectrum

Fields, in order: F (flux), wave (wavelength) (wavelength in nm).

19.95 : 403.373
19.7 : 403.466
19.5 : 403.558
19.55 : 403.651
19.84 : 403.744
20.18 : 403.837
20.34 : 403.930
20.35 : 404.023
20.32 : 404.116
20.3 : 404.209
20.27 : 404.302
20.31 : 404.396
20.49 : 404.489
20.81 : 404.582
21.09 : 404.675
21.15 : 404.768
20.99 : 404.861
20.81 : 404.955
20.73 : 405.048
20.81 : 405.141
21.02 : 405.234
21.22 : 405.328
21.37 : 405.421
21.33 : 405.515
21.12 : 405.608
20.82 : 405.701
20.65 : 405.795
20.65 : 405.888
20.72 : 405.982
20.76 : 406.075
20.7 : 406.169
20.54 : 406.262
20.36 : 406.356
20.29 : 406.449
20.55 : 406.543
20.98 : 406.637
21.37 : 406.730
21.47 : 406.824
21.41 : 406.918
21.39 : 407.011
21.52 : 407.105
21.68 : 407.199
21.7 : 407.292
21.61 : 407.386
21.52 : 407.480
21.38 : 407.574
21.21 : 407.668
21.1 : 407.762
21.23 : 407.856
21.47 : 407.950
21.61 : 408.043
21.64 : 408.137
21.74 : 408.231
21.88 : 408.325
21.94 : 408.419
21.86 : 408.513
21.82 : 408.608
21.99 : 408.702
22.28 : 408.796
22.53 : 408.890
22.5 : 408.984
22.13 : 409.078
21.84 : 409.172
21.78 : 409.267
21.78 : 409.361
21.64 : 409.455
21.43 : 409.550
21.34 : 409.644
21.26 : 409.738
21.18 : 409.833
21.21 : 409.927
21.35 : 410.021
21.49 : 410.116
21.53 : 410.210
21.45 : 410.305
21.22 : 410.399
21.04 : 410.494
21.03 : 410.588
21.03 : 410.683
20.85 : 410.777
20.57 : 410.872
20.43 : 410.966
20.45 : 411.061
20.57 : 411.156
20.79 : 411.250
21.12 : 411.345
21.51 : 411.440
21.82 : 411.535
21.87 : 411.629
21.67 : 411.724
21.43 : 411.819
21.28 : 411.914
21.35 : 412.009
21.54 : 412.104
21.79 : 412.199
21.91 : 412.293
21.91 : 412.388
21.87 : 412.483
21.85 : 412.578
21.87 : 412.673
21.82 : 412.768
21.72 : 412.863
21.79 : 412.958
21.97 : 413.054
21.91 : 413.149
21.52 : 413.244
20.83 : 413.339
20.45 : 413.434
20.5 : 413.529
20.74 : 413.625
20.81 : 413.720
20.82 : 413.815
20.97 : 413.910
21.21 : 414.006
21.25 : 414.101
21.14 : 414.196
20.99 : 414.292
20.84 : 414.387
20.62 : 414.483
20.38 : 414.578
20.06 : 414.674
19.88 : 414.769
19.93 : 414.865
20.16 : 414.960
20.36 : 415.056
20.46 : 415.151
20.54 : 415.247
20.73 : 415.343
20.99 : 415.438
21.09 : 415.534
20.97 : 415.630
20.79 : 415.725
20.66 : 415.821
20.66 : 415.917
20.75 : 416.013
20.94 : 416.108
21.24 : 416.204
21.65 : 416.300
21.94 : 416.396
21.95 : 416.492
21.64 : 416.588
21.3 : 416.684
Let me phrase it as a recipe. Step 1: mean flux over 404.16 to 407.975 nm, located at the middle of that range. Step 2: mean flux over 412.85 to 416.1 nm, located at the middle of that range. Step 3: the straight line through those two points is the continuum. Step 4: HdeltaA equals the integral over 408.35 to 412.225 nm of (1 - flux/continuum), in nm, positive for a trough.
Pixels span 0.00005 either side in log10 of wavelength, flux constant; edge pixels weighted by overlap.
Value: -0.10 nm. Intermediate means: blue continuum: 21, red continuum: 20.8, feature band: 21.5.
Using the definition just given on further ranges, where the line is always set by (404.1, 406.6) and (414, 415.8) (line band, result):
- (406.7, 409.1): -0.11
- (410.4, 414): -0.11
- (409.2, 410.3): -0.04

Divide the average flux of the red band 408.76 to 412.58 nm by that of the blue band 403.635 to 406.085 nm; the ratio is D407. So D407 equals 1.04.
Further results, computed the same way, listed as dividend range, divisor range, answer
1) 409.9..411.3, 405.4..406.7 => 1.01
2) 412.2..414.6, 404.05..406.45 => 1.03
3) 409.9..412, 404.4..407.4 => 1.01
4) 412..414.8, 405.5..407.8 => 1.01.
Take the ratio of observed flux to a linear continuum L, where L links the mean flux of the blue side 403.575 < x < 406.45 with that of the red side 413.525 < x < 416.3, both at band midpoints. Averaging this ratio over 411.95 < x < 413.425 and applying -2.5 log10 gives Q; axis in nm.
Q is -0.050 mag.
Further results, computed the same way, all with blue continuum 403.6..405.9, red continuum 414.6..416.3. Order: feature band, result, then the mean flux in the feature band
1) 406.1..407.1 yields -0.014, 20.9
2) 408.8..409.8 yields -0.061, 21.8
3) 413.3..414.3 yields -0.013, 20.9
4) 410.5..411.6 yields -0.017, 21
